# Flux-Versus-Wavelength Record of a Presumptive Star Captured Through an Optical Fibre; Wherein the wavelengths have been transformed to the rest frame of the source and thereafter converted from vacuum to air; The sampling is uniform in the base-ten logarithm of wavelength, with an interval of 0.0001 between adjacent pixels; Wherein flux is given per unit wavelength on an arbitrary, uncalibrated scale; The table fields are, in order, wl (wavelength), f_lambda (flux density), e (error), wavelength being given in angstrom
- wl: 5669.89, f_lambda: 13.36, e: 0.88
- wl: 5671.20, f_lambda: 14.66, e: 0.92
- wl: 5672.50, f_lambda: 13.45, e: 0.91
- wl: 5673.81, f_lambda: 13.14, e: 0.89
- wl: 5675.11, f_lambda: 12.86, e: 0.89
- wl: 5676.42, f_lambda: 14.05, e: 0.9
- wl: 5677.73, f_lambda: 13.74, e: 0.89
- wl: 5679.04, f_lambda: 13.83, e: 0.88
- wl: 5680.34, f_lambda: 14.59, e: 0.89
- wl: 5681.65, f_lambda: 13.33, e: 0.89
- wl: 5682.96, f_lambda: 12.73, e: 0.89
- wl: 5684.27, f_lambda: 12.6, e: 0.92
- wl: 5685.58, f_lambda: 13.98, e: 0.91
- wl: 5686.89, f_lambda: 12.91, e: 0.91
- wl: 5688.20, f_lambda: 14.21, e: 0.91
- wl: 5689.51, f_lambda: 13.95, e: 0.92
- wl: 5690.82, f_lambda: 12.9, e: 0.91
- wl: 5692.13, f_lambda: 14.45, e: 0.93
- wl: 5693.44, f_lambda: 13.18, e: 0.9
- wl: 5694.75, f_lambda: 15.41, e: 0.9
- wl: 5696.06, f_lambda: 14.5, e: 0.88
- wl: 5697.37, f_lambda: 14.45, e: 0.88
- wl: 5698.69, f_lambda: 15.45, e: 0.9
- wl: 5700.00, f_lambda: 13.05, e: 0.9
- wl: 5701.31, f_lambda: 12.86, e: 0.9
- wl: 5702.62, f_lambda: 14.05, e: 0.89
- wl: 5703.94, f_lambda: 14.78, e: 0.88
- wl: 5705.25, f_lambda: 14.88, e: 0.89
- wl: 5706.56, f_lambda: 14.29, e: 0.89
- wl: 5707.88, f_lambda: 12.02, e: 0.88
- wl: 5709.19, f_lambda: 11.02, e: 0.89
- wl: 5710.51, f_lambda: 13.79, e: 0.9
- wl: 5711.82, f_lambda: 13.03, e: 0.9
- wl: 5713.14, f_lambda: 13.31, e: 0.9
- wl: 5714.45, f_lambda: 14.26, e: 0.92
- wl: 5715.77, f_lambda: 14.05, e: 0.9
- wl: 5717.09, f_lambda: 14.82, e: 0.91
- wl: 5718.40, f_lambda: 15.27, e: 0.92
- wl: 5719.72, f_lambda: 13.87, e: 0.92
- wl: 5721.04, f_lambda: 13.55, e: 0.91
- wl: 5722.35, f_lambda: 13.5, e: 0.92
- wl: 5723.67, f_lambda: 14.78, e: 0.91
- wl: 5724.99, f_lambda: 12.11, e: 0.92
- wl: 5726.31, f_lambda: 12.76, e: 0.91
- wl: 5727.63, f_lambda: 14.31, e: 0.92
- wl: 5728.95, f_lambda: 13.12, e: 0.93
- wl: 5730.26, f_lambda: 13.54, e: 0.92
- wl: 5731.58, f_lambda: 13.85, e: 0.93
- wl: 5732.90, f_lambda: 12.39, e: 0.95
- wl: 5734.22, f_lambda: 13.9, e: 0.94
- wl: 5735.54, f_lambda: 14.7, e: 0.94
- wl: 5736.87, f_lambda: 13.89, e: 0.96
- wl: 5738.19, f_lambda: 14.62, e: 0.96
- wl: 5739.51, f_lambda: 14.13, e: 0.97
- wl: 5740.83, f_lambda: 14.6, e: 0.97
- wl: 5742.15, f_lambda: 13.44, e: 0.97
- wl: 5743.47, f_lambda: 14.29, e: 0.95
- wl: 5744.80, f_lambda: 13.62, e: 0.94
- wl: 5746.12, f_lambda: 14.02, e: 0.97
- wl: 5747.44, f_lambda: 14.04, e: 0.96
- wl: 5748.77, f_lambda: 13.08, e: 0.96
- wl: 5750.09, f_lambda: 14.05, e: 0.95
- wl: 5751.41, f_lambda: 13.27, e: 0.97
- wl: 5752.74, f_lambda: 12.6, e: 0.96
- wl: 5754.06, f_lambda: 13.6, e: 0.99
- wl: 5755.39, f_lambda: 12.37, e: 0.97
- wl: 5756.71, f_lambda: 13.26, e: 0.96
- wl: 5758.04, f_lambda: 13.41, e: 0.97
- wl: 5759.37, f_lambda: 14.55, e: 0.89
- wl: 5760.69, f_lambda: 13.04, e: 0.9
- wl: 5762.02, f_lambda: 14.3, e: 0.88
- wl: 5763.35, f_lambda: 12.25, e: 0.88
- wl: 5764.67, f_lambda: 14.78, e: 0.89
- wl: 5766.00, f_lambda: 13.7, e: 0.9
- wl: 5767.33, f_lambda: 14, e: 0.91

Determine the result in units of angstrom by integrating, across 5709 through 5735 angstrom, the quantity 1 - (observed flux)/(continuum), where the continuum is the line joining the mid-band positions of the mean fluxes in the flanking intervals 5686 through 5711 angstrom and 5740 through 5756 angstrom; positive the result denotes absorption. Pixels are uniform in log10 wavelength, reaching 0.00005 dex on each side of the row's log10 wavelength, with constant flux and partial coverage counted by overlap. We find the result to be 0.17 angstrom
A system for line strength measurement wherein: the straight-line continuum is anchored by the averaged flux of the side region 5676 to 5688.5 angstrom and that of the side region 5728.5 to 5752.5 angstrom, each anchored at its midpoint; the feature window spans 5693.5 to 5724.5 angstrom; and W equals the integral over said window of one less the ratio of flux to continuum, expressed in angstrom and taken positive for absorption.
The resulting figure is -0.6 angstrom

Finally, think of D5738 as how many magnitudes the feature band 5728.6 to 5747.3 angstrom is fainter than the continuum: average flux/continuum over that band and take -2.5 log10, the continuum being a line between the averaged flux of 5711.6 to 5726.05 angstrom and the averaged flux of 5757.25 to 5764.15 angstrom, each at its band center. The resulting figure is -0.01 mag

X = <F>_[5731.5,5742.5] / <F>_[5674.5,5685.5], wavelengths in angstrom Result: 1.0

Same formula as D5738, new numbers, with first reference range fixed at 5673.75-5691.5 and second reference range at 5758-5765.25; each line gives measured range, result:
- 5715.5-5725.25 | -0.04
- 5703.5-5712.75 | 0.02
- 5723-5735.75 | 0.01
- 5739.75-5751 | -0.02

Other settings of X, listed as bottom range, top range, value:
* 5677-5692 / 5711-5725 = 1.03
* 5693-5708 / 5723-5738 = 0.96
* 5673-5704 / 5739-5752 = 1.01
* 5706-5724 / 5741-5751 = 1.01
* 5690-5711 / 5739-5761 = 0.99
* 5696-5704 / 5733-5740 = 1.00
